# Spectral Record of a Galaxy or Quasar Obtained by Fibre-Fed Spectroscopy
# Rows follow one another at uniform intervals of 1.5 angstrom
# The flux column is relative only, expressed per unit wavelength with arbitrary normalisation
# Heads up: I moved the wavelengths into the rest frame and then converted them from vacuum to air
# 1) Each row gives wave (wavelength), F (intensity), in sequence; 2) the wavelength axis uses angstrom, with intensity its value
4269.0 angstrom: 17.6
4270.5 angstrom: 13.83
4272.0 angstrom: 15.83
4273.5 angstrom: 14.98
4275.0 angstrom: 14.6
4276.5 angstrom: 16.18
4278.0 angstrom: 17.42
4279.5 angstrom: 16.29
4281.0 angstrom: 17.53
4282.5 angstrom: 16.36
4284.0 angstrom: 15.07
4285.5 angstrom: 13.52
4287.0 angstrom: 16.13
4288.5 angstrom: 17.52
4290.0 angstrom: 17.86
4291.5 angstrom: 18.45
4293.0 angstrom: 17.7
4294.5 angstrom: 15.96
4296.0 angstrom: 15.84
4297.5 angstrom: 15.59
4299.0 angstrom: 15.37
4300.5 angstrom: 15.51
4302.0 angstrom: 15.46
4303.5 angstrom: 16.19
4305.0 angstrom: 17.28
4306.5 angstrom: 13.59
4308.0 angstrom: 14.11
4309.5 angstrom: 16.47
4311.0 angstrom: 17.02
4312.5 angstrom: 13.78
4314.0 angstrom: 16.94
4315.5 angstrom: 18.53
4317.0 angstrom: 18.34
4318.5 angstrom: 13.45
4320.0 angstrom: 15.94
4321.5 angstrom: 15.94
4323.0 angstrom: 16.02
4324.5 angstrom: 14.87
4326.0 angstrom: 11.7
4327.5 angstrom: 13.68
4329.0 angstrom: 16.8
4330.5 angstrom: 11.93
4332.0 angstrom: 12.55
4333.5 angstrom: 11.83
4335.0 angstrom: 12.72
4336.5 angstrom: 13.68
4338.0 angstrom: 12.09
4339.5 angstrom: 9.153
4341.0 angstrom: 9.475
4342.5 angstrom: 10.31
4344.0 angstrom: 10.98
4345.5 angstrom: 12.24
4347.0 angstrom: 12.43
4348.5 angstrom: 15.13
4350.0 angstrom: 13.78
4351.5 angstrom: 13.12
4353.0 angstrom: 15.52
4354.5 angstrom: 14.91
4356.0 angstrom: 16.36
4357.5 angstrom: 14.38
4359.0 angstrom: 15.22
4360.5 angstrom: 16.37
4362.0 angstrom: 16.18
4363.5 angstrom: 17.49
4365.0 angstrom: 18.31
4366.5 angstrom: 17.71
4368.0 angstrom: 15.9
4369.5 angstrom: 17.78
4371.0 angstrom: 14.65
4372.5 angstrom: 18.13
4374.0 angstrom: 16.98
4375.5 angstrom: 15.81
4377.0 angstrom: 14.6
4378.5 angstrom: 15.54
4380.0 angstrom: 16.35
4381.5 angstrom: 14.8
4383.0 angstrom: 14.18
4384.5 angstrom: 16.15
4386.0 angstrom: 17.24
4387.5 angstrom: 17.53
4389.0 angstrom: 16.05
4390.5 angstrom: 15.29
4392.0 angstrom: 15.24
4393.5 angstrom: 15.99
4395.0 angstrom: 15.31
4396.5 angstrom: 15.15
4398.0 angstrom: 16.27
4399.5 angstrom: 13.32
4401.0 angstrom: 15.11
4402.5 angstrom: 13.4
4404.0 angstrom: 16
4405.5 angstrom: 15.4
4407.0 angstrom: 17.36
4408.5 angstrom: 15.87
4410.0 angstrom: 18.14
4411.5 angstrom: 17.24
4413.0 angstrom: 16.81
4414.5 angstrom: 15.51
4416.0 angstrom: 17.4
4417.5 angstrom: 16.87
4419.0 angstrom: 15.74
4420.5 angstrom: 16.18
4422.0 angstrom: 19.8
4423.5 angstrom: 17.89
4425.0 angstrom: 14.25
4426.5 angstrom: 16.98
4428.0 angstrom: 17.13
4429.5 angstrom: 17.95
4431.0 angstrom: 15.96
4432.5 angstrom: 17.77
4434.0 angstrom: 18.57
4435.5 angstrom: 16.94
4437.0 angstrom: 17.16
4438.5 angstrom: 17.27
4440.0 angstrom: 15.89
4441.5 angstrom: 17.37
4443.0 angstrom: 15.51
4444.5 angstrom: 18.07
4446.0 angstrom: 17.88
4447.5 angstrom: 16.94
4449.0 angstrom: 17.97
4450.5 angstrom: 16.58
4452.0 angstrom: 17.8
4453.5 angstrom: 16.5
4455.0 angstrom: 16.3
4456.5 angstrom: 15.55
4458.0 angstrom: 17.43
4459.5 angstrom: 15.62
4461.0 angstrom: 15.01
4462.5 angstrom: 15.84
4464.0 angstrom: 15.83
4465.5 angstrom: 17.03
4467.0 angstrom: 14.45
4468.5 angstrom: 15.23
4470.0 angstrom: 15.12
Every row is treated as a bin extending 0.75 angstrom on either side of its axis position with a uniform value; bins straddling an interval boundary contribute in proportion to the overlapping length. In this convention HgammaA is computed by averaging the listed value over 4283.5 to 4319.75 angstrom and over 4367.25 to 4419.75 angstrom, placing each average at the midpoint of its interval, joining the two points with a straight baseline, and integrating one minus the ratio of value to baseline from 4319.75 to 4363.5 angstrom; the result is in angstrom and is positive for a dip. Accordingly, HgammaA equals 6.44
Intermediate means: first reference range 16.1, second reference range 16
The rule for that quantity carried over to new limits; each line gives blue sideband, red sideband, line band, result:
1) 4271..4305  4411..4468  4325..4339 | 2.9 angstrom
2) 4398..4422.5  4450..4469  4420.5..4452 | -2.0 angstrom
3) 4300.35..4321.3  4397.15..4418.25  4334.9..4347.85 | 3.7 angstrom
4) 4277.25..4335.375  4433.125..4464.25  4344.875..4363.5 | 1.4 angstrom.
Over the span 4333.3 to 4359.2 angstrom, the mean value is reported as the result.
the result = 12.9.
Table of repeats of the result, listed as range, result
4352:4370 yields 16.3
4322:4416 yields 15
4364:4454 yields 16.5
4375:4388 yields 15.8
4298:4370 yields 14.7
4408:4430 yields 16.9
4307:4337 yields 14.8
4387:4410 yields 15.6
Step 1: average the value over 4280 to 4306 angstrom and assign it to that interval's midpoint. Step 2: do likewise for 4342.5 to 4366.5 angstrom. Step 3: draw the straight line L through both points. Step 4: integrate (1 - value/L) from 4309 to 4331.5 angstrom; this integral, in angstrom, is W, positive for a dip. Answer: 0.4 angstrom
